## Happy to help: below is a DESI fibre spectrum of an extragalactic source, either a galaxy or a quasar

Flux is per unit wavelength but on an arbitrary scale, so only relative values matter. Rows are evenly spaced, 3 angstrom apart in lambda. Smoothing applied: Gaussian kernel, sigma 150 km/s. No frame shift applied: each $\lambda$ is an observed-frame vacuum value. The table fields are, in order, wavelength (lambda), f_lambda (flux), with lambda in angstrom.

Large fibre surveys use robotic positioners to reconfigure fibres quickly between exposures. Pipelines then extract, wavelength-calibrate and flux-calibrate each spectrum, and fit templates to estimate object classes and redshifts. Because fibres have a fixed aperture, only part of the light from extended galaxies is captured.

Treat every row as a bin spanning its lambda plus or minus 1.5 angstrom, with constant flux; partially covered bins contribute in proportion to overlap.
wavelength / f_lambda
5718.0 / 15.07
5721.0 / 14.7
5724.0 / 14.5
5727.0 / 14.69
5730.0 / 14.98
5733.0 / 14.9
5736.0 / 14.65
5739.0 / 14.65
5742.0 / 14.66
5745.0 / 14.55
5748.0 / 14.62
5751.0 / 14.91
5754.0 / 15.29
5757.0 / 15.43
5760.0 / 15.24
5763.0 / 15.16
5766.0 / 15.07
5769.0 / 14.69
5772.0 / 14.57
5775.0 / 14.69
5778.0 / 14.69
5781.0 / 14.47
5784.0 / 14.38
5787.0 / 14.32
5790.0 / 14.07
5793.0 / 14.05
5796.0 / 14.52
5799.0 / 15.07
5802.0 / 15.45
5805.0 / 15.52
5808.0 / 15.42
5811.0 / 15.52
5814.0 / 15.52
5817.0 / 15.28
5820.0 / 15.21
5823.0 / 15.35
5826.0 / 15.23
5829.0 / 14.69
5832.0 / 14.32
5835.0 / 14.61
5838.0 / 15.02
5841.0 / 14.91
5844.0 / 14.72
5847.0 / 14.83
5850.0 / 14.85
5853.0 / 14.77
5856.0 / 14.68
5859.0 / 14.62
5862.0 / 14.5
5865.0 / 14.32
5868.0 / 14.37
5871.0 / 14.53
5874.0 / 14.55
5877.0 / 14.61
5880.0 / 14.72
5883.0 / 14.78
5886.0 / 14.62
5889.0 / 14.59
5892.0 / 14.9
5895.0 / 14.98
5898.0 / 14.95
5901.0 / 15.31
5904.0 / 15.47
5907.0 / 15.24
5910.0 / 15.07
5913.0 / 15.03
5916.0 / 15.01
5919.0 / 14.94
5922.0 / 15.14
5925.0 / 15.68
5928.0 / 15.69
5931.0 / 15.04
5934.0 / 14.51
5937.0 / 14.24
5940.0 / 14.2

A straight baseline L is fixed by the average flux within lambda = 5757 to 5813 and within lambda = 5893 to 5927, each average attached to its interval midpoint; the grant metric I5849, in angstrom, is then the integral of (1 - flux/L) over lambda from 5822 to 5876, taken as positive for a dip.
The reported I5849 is 1.1 angstrom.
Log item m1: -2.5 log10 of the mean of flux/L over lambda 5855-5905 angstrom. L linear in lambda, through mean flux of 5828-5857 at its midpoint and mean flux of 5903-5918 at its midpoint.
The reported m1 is 0.02 mag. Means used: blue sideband 14.7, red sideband 15.1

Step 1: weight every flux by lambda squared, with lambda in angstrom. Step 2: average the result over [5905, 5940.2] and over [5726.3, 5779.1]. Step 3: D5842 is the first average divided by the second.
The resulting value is 1.07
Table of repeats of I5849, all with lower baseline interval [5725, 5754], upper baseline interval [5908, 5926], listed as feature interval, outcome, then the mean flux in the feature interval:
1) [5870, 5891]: 0.6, 14.6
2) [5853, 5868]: 0.5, 14.5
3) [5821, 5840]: 0.1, 14.9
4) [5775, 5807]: 0.4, 14.7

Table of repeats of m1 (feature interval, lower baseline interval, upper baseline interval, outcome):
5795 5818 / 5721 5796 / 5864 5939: -0.04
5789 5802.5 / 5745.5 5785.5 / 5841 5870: 0.01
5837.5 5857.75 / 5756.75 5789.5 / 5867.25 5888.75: -0.01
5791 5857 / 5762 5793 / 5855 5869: -0.03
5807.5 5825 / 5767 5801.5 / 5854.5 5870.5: -0.06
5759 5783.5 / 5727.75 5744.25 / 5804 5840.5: 0.01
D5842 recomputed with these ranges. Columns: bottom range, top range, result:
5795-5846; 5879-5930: 1.03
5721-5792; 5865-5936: 1.06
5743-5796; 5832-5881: 1.03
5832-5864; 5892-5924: 1.05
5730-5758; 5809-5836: 1.04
